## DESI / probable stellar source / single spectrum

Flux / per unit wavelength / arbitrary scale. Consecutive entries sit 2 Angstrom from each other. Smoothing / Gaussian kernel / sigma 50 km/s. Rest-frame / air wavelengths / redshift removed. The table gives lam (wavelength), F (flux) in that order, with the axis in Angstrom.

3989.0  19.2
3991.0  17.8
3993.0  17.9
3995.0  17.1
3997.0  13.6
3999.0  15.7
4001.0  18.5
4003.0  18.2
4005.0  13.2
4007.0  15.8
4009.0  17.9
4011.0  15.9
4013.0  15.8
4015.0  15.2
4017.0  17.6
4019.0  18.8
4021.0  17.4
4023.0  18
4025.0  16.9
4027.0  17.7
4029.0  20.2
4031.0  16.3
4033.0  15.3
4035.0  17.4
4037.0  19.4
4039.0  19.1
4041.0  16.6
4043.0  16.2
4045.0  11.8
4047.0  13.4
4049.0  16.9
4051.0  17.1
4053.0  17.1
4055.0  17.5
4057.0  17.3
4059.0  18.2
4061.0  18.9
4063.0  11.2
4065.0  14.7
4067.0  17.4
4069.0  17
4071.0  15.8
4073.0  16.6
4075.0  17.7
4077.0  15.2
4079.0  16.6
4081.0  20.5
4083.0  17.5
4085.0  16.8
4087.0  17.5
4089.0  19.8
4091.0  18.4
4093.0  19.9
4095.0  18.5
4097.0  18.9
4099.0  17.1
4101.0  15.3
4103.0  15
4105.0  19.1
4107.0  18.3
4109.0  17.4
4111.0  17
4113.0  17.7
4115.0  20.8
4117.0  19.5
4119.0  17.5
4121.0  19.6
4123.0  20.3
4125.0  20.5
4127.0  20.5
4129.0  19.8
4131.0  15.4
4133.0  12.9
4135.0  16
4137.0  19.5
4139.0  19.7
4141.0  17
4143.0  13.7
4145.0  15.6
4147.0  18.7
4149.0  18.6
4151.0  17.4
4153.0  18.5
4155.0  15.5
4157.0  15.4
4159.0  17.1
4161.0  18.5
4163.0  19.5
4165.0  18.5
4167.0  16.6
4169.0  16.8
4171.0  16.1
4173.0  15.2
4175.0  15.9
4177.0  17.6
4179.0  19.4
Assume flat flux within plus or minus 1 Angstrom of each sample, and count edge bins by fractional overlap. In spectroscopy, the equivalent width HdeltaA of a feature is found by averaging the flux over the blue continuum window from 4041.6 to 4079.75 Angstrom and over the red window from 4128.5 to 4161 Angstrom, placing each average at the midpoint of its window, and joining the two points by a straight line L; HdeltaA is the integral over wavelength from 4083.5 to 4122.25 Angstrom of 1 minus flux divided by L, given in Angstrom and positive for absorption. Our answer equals -3.70 Angstrom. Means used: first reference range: 16.1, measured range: 18.1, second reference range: 16.9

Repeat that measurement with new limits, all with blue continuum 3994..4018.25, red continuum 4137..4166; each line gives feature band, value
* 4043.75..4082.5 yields 0.8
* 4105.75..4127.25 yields -2.2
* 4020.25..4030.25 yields -1.0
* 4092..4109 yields -0.7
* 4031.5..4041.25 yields -0.6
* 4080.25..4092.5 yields -1.1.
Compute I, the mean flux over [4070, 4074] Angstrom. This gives 16.2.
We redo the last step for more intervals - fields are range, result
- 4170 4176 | 15.7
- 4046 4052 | 15.8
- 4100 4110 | 17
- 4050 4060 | 17.4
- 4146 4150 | 18.6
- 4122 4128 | 20.4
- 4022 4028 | 17.5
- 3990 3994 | 17.9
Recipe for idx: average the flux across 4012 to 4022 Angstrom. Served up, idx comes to 17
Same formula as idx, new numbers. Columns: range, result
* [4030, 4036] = 16.3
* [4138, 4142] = 18.4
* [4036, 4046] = 16.6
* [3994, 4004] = 16.6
